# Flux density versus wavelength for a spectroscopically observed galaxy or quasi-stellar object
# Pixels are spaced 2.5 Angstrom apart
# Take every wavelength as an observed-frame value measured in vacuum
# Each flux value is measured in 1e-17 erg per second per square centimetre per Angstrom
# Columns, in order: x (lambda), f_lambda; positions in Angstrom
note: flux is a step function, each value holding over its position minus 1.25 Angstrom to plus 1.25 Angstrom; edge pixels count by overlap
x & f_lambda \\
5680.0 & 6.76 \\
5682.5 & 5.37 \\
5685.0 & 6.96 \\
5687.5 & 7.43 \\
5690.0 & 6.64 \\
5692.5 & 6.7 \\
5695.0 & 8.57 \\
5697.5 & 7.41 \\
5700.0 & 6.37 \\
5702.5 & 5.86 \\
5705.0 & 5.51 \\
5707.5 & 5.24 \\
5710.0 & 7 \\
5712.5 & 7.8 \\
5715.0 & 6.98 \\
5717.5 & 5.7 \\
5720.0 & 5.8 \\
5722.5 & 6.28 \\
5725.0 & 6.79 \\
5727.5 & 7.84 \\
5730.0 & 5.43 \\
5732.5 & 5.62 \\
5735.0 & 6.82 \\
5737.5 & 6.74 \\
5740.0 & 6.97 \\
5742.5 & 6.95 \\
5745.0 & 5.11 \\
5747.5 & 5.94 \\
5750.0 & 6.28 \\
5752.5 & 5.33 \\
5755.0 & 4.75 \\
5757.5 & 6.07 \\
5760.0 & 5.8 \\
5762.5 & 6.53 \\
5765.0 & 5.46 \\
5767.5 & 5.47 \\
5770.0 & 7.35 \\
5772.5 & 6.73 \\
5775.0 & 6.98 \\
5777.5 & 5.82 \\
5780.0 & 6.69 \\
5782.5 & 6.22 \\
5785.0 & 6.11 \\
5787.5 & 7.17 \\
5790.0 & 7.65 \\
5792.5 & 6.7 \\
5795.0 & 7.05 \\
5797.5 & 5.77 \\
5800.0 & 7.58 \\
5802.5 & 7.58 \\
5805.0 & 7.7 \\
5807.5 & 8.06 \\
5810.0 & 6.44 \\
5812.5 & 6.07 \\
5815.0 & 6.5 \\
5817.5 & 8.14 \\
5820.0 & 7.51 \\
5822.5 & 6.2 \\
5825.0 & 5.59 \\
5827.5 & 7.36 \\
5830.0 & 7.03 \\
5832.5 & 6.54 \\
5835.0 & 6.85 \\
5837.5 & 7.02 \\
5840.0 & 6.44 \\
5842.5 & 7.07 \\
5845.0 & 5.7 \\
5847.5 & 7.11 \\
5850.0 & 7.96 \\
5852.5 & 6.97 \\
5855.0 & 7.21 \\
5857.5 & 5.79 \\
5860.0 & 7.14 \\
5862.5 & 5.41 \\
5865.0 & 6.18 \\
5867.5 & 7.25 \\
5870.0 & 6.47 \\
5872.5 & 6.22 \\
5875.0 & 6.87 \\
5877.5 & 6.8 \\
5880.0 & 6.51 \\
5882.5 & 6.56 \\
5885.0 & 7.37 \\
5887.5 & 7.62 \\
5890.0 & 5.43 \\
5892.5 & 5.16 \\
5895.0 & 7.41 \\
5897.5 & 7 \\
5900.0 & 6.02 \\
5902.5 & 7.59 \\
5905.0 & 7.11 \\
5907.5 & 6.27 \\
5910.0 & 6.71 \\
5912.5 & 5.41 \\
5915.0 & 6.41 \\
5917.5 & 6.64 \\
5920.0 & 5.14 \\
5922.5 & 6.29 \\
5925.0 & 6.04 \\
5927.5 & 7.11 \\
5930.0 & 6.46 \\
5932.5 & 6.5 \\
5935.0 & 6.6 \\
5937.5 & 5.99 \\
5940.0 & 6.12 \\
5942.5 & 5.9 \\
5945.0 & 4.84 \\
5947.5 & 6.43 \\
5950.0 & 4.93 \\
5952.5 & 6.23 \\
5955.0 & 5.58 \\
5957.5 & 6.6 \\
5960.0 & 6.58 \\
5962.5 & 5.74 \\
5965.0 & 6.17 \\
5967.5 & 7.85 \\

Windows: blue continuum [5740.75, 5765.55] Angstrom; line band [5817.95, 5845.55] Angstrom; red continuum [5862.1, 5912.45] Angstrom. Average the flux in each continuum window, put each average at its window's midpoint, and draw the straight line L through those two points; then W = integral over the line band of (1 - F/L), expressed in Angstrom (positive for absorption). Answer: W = -2.0 Angstrom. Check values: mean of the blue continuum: 5.86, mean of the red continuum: 6.59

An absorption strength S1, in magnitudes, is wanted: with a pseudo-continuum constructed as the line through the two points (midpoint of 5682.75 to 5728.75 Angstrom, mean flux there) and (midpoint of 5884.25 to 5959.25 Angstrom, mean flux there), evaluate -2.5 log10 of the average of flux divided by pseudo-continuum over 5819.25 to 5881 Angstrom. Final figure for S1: -0.043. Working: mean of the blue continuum 6.69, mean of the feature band 6.68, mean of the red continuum 6.29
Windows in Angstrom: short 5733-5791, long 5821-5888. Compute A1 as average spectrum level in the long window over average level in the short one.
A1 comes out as 1.07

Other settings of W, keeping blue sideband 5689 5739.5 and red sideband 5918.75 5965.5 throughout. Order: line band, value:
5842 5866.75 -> -1.57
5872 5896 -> -1.58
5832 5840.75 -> -0.62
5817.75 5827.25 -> -0.58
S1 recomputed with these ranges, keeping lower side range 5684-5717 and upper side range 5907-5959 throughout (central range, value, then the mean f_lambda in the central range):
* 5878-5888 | -0.12 mag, 6.95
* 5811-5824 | -0.07 mag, 6.85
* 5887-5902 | -0.04 mag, 6.44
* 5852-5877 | -0.04 mag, 6.55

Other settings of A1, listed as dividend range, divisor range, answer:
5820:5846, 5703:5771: 1.07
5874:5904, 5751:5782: 1.10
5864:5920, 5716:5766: 1.07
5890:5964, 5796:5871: 0.91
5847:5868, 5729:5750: 1.09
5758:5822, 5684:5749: 1.03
